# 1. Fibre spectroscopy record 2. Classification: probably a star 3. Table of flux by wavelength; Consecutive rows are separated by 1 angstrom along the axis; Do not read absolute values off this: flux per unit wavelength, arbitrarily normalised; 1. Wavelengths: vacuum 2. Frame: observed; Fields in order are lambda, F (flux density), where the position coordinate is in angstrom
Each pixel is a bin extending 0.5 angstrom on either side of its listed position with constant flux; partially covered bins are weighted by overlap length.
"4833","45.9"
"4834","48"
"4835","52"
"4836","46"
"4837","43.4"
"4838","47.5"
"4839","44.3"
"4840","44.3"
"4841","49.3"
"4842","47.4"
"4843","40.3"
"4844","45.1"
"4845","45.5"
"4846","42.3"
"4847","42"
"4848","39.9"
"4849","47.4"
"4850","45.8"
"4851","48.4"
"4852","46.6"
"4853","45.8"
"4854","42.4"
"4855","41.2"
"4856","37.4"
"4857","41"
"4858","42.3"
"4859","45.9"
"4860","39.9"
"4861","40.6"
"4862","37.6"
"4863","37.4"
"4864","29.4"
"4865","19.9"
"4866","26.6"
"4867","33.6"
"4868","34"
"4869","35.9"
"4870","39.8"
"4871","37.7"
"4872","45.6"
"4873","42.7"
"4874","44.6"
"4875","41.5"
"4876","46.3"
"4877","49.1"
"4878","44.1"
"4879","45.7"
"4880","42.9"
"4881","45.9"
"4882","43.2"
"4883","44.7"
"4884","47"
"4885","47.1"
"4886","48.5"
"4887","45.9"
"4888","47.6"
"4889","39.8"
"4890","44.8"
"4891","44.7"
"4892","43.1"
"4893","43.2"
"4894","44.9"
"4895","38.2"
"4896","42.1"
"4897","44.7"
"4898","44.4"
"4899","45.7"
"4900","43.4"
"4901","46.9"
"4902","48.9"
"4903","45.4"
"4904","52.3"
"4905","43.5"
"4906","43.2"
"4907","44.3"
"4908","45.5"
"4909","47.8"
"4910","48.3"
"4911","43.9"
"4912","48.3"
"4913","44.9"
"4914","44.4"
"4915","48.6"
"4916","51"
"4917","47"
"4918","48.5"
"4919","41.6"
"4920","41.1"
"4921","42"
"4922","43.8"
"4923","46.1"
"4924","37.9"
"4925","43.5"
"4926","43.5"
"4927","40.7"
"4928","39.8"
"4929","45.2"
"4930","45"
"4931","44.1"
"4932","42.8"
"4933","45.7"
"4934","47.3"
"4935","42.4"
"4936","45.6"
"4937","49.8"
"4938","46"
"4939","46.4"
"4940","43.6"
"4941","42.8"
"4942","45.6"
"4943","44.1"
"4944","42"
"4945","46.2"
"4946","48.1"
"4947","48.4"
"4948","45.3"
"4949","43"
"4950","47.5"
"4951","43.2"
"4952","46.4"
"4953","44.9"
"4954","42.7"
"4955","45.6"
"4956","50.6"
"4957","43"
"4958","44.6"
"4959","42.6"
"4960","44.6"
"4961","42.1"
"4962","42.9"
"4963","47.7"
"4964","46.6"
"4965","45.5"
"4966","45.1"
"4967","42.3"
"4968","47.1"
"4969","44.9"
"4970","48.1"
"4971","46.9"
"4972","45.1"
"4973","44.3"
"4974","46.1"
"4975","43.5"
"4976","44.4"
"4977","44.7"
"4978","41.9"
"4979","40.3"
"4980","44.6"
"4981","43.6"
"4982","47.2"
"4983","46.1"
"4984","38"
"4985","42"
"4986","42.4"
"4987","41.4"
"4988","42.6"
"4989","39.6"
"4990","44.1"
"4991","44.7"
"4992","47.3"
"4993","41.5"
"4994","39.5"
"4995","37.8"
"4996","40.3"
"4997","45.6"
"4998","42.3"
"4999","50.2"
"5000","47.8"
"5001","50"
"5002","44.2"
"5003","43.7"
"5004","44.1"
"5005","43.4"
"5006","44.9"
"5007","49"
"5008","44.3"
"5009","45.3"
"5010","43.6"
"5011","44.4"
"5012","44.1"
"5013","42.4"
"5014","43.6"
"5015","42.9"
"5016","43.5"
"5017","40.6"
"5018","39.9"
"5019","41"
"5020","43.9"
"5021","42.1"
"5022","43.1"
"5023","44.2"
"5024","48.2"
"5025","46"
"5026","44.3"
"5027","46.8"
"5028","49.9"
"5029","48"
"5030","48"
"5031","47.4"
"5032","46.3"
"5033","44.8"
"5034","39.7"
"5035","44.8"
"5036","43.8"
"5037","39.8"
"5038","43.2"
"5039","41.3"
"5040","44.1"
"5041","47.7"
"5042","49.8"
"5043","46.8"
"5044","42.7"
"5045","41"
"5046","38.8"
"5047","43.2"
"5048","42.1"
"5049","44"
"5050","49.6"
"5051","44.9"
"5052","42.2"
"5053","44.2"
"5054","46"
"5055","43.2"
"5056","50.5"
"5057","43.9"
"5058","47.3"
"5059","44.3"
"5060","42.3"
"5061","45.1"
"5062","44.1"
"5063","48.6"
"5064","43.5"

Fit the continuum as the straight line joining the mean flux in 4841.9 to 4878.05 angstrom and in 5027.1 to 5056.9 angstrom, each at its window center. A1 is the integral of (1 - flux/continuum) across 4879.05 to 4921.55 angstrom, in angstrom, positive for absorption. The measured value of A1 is -3.6 angstrom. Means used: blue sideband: 40.8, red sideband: 44.8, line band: 45.2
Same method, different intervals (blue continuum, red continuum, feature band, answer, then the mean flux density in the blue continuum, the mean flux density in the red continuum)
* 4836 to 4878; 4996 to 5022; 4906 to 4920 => -1.2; 41.5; 44.2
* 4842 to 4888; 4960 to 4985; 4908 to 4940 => -1.2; 41.8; 44.5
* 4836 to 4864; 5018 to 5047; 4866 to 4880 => 0.7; 43.2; 44.4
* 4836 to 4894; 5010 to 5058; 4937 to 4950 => -0.6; 42.4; 44.3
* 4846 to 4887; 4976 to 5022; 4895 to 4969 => -4.4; 41.5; 43.5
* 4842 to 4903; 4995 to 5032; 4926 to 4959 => -1.0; 42.4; 44.7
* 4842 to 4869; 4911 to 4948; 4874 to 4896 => -1.4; 40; 44.8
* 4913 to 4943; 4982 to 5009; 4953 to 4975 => -0.5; 44.5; 43.8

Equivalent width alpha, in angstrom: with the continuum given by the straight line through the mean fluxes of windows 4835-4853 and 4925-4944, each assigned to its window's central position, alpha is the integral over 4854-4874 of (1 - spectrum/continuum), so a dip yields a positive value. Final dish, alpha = 3.31 angstrom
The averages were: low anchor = 45.2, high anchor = 44.4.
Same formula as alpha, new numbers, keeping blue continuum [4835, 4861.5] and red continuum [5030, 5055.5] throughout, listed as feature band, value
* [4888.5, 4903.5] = 0.03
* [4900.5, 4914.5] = -0.69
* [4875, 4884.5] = -0.25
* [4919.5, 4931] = 0.37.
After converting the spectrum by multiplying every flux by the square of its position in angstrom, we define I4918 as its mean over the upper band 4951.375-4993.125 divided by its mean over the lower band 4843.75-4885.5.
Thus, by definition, 1.12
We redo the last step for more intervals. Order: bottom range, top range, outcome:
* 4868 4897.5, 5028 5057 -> 1.09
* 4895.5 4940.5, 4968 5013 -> 1.01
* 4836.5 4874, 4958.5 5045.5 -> 1.14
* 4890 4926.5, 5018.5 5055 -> 1.04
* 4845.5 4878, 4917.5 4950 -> 1.13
